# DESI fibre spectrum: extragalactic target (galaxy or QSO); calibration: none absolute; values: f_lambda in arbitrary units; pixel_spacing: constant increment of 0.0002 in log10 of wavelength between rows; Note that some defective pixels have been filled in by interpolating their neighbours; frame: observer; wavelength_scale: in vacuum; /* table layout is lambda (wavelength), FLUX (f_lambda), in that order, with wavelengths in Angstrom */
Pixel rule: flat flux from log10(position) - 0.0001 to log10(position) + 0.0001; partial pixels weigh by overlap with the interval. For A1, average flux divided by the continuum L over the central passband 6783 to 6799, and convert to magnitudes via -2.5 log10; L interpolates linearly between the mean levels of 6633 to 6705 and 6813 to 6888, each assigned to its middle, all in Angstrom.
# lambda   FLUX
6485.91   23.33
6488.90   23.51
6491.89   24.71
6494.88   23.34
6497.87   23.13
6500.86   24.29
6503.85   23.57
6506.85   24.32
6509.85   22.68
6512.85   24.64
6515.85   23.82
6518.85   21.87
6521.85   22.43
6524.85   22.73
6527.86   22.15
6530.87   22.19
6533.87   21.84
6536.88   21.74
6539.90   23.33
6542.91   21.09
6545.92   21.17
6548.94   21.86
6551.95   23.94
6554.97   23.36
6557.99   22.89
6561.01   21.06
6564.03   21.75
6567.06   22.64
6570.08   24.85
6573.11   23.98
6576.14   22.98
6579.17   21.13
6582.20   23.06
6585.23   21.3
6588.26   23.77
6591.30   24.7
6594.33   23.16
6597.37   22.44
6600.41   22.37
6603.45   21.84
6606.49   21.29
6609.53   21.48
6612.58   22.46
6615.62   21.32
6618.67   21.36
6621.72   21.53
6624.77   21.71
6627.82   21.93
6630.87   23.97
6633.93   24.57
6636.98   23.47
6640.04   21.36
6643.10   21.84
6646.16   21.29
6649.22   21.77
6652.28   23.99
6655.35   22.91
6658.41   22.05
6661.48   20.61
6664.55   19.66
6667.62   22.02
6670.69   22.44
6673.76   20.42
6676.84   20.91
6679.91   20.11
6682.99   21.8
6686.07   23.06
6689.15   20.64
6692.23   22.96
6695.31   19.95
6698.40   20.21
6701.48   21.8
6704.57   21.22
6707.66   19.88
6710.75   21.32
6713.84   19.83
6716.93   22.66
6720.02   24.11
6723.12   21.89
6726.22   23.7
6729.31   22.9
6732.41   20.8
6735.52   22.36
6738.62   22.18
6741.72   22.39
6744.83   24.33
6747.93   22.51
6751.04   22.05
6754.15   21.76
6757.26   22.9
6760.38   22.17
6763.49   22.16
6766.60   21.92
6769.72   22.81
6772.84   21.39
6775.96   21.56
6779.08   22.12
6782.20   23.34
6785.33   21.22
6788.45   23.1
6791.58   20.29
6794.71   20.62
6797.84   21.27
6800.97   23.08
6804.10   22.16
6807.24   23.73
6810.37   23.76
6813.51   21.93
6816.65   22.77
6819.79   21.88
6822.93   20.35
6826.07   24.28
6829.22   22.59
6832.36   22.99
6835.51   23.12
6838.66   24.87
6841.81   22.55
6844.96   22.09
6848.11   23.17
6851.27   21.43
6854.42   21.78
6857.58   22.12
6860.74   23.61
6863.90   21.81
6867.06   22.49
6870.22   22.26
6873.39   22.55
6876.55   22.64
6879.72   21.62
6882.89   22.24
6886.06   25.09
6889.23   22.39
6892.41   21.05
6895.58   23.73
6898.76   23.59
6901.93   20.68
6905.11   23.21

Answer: 0.05 mag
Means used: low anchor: 21.7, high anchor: 22.6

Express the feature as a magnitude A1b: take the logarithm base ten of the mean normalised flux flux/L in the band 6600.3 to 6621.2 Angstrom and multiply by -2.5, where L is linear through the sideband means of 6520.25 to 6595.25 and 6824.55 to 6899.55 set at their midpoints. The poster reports 0.05 mag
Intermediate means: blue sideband 22.6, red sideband 22.7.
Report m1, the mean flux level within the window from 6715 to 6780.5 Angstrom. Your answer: 22.4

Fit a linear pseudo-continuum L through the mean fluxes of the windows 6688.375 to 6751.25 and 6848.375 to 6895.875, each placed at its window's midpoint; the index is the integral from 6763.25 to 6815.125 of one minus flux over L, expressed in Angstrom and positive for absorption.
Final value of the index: 0.0 Angstrom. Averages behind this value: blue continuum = 21.9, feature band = 22.1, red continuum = 22.4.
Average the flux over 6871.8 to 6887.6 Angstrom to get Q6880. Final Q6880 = 22.8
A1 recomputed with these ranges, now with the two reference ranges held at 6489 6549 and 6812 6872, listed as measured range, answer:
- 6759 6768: 0.025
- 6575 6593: -0.001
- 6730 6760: 0.013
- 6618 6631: 0.040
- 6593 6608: 0.028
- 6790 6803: 0.061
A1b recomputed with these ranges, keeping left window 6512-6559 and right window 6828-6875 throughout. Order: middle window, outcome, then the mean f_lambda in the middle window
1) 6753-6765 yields 0.02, 22.3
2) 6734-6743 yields 0.01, 22.3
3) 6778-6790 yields 0.01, 22.5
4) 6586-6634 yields 0.01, 22.4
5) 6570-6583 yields -0.02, 23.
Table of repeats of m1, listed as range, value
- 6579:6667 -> 22.2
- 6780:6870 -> 22.4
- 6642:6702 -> 21.5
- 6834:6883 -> 22.5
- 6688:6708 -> 21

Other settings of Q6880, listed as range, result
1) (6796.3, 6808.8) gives 22.6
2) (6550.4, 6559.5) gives 23.4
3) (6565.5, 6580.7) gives 23.1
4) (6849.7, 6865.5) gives 22.2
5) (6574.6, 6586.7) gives 22.1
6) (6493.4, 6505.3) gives 23.6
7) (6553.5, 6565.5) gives 22.3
